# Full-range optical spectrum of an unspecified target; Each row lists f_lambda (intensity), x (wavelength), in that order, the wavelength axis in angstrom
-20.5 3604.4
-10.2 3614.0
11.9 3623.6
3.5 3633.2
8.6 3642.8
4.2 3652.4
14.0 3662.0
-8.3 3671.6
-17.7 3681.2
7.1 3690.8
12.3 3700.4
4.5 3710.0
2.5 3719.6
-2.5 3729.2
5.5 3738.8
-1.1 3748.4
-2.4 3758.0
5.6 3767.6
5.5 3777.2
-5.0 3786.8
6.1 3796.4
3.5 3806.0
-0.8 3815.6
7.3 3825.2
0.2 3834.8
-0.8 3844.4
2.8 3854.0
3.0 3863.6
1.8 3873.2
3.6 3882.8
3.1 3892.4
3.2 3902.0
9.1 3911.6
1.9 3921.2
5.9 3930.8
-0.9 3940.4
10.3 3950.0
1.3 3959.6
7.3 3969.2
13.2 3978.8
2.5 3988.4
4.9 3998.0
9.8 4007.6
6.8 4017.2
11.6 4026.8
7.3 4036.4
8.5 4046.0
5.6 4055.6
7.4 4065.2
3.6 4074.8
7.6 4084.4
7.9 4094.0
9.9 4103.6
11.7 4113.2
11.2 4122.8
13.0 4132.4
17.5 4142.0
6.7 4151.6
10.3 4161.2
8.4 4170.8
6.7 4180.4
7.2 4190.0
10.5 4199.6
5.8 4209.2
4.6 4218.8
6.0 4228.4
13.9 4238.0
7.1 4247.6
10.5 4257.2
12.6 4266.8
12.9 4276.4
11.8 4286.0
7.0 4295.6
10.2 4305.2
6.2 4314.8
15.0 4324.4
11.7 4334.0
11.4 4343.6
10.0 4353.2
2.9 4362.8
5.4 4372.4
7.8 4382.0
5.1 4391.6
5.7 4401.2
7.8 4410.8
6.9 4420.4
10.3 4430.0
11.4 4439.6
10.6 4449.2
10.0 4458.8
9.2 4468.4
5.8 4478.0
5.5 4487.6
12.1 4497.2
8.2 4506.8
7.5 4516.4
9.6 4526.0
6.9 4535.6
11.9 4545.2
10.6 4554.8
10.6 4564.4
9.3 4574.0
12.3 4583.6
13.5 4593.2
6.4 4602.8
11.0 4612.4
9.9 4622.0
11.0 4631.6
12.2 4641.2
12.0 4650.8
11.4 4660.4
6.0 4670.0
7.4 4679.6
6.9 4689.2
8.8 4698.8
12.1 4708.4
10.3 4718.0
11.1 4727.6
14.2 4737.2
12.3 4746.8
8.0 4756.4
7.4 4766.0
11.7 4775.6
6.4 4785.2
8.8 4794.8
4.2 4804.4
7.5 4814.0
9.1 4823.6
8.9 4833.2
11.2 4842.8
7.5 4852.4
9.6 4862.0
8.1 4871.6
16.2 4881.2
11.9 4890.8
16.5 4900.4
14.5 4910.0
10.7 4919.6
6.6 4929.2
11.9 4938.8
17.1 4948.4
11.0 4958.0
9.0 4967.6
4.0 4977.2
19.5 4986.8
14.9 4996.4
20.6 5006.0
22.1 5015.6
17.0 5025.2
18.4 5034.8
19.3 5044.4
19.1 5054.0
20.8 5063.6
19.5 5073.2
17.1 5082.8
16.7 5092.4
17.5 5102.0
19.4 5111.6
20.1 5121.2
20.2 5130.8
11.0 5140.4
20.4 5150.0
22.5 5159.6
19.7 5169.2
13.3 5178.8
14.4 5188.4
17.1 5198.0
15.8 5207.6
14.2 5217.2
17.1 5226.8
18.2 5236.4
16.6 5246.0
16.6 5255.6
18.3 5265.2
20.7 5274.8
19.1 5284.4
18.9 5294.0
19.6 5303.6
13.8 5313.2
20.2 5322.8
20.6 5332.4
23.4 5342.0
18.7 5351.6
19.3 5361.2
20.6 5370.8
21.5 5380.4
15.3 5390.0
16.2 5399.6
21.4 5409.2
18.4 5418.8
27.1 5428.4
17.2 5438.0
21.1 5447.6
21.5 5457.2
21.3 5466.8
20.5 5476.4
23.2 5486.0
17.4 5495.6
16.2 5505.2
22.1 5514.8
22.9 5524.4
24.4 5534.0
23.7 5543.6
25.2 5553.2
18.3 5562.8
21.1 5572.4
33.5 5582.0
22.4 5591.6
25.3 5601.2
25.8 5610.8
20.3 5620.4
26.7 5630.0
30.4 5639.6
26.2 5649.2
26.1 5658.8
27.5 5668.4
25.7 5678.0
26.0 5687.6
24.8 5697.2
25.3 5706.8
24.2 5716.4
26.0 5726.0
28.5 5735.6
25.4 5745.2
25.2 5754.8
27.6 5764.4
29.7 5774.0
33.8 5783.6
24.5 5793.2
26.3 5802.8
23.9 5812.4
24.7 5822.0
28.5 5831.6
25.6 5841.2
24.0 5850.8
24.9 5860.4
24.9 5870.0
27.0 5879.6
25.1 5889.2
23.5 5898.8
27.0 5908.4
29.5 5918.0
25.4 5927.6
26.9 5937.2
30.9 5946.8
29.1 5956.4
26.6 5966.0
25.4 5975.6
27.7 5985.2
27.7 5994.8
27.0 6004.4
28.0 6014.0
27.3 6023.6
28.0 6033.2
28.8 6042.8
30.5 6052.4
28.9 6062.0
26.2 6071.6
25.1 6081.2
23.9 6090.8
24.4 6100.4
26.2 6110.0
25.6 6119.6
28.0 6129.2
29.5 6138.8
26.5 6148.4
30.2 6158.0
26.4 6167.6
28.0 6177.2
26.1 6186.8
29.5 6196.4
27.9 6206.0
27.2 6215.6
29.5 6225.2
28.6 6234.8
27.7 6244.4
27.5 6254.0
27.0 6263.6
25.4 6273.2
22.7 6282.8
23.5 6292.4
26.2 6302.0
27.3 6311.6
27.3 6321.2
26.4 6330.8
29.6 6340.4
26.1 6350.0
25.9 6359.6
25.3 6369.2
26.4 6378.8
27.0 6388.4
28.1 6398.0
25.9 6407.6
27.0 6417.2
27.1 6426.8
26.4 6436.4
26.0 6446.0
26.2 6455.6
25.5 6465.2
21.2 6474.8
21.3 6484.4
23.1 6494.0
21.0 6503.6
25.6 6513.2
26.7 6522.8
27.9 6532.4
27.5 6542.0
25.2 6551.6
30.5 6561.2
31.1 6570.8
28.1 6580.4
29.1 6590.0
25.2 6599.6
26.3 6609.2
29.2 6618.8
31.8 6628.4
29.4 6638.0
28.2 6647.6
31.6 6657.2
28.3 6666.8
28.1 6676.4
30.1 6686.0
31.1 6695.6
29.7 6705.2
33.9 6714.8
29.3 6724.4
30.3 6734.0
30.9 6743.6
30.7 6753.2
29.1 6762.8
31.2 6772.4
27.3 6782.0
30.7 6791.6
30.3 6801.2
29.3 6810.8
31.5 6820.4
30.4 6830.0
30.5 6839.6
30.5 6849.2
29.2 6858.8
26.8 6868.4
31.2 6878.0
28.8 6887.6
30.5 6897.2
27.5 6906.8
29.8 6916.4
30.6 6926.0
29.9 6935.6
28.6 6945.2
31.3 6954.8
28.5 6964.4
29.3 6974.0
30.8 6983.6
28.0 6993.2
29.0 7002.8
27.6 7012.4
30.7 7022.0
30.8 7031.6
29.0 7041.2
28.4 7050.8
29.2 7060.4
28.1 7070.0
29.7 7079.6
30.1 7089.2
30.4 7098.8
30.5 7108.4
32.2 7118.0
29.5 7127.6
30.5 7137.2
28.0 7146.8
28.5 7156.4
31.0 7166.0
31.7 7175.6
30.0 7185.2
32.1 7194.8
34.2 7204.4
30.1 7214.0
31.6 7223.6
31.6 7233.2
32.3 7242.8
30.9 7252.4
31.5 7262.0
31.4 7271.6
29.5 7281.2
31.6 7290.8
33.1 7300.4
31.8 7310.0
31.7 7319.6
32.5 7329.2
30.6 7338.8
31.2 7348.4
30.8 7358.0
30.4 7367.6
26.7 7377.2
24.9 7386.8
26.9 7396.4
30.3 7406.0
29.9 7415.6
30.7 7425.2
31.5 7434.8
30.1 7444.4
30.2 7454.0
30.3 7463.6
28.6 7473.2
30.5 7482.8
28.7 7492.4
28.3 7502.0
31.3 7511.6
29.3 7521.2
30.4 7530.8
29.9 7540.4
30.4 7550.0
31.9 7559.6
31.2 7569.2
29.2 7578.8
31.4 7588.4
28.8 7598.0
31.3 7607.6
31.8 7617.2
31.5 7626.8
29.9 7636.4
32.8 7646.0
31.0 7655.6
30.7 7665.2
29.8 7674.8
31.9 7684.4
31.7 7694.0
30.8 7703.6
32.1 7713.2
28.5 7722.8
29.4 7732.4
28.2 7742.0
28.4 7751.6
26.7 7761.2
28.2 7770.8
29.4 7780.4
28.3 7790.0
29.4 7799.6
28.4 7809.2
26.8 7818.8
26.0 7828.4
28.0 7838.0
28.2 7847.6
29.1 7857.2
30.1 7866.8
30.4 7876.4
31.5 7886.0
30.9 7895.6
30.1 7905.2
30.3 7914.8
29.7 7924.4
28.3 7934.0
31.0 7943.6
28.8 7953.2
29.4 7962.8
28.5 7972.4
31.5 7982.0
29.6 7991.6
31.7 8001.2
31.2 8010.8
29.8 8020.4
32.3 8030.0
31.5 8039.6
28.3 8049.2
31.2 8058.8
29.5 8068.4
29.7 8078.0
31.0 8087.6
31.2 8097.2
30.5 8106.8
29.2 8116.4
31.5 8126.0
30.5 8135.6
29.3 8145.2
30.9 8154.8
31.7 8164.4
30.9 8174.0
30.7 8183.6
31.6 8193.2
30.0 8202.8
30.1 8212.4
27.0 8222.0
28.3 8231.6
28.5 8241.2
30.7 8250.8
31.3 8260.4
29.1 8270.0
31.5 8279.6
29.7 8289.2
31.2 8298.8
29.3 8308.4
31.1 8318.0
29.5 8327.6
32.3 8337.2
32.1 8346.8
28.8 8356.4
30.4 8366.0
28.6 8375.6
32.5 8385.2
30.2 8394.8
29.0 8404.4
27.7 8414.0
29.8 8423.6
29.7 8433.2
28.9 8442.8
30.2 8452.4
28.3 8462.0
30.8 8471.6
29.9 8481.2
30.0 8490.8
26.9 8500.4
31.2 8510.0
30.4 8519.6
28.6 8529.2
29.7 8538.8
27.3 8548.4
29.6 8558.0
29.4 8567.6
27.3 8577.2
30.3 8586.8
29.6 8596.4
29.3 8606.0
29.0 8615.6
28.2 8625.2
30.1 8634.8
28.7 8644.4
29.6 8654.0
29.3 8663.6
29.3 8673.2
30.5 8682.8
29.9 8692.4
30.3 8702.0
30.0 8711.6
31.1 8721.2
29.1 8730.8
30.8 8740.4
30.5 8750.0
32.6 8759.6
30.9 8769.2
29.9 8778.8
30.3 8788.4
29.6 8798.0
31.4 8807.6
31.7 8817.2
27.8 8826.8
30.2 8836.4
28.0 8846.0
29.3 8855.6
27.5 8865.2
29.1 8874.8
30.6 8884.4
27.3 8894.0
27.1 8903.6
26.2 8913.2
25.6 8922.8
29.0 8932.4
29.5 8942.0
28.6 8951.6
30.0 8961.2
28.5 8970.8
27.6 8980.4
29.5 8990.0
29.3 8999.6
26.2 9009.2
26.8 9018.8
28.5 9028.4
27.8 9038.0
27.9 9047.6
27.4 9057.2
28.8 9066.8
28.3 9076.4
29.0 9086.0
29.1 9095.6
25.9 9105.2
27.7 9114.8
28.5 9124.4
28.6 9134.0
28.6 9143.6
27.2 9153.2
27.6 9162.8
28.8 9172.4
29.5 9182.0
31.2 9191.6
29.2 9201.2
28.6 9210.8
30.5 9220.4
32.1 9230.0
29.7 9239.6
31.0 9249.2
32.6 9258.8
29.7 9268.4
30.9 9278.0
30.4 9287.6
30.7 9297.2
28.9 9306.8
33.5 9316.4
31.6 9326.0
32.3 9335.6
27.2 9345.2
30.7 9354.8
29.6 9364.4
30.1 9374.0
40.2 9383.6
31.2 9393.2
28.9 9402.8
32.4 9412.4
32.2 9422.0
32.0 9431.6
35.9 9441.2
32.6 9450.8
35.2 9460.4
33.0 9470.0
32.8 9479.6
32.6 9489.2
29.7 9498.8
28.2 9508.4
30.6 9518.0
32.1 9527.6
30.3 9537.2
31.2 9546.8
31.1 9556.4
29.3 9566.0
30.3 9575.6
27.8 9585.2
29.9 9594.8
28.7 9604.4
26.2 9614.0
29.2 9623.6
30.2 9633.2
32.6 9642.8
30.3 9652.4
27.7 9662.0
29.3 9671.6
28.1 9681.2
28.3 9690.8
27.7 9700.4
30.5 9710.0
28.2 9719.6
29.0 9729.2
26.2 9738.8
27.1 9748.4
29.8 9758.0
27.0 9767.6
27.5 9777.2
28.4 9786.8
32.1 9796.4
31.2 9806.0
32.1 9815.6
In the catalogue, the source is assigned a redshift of 0.253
